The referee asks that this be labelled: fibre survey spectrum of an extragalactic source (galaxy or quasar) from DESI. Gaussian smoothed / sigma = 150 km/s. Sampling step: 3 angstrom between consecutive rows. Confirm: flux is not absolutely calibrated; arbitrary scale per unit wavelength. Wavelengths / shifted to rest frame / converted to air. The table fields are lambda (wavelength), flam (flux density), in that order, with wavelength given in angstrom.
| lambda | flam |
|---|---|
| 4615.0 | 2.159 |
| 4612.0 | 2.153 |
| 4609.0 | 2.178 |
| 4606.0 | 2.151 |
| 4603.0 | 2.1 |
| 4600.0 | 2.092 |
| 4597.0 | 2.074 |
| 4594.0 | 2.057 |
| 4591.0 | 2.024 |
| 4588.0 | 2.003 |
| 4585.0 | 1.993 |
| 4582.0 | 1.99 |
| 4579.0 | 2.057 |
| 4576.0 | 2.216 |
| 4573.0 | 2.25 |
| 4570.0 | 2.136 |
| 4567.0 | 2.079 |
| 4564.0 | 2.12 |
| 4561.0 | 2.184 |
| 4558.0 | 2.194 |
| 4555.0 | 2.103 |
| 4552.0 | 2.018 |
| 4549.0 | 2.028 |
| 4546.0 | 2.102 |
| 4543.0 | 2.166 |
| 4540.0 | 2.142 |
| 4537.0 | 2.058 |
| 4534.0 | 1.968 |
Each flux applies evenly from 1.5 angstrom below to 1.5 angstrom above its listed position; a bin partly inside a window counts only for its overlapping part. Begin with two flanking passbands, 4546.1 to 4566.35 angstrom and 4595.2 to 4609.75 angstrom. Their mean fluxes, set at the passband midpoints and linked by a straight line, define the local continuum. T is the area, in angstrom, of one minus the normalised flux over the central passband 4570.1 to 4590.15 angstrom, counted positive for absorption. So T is 0.2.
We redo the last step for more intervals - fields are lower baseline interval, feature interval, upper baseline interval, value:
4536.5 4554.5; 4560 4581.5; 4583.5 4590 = -1.1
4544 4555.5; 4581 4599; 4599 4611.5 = 0.8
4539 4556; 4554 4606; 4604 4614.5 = 0.6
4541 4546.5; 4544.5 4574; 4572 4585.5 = 0.1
